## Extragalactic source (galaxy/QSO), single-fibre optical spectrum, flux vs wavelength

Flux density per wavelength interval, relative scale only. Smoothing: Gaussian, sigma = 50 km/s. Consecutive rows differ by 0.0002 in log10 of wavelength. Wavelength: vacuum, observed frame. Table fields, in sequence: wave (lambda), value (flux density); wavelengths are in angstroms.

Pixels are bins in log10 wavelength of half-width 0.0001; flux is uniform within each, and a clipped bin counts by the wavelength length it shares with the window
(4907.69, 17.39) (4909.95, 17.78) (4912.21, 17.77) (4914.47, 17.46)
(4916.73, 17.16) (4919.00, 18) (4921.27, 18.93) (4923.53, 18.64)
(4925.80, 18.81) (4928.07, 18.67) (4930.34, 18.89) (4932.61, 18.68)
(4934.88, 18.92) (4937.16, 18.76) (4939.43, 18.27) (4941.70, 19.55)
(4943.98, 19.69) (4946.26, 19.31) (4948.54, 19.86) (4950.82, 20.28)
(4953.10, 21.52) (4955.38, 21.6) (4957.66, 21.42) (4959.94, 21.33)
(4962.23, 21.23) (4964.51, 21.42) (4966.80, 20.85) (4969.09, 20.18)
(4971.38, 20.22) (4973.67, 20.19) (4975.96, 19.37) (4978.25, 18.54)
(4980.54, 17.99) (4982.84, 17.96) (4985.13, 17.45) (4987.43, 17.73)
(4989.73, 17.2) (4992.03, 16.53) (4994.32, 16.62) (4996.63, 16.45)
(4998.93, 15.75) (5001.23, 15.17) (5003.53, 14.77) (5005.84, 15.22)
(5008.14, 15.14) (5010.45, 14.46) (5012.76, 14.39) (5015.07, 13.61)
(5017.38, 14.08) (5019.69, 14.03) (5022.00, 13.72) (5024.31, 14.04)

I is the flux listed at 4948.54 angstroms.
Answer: 19.86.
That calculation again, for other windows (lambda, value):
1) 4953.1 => 21.52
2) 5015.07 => 13.61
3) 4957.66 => 21.42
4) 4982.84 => 17.96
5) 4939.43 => 18.27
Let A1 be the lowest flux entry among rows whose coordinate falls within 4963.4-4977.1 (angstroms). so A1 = 19.37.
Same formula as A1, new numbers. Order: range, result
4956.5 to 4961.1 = 21.33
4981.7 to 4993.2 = 16.53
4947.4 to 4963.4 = 19.86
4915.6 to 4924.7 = 17.16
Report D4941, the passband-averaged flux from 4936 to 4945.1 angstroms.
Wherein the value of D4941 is 19.1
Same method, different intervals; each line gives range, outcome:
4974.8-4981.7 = 18.6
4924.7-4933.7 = 18.8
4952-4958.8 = 21.5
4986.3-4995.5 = 17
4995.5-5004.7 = 15.5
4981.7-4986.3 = 17.7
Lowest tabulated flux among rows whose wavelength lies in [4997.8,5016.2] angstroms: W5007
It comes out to 13.61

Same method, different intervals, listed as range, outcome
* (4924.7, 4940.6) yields 18.27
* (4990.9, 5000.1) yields 15.75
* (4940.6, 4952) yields 19.31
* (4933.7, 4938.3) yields 18.76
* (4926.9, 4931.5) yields 18.67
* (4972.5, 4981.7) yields 17.99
